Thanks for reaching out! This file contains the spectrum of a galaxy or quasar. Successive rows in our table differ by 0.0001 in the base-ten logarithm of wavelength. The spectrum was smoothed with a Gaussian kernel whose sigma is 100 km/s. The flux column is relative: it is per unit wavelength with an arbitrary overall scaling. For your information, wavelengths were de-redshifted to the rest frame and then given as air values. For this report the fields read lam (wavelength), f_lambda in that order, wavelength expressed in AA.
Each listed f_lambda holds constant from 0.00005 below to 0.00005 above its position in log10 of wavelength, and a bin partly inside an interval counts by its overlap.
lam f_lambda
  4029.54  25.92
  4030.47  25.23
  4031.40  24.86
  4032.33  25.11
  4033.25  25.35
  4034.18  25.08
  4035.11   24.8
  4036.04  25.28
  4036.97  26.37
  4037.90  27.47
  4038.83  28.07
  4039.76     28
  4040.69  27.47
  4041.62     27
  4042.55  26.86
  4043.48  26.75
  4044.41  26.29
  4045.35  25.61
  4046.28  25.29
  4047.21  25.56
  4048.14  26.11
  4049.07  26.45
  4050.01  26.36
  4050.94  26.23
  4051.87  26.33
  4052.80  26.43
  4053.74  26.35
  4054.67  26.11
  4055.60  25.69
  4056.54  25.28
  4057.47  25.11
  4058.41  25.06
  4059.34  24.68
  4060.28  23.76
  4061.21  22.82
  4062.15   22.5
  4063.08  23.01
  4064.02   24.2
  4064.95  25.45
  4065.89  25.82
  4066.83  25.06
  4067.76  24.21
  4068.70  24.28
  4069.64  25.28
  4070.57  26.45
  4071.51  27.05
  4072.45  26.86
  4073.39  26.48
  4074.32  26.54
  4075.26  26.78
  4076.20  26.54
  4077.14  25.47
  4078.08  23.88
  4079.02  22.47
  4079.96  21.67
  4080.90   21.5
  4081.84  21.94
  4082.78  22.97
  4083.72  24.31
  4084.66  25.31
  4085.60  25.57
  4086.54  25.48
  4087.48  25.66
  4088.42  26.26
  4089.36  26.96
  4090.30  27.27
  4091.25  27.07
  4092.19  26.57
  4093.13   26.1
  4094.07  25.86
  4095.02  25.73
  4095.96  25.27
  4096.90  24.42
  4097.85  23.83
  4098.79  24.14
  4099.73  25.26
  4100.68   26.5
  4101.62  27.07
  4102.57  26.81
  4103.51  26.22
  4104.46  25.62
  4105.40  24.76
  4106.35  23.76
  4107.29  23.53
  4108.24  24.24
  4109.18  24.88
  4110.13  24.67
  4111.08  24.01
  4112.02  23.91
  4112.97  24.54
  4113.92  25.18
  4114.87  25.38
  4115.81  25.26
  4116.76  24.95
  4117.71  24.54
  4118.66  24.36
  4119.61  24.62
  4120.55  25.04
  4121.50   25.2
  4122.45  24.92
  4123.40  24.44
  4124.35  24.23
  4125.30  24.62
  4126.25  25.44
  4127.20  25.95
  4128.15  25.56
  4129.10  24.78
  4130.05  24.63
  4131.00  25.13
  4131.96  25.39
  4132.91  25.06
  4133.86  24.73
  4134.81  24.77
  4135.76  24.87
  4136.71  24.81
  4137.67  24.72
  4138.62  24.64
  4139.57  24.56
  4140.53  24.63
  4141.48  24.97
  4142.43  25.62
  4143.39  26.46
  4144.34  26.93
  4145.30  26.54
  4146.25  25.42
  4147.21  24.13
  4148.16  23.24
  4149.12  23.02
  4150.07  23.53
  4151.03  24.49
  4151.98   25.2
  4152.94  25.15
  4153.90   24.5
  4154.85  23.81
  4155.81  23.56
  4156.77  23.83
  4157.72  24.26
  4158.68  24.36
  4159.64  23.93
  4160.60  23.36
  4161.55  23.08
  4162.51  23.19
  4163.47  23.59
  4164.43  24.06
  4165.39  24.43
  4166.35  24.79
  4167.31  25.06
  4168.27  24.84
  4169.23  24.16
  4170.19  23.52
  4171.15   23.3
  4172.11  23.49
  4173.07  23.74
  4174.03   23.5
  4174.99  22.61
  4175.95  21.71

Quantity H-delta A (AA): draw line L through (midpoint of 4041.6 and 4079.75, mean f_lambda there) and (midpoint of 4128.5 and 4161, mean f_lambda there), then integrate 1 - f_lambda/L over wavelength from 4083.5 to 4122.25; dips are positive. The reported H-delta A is -0.3 AA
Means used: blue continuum 25.4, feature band 25.3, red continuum 24.7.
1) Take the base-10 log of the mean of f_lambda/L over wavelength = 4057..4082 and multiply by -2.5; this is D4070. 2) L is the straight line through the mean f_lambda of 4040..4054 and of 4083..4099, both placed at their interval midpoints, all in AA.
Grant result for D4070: 0.06 mag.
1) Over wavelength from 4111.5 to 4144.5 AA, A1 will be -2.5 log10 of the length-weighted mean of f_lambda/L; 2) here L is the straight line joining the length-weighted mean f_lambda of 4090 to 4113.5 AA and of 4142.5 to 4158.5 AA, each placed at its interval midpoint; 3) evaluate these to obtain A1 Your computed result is 0.00 mag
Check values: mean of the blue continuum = 25.3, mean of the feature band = 25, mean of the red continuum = 24.6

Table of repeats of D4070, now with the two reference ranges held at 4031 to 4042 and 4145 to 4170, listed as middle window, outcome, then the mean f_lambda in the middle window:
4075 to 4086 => 0.07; 24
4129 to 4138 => -0.01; 24.9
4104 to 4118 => 0.02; 24.6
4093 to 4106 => -0.01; 25.5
